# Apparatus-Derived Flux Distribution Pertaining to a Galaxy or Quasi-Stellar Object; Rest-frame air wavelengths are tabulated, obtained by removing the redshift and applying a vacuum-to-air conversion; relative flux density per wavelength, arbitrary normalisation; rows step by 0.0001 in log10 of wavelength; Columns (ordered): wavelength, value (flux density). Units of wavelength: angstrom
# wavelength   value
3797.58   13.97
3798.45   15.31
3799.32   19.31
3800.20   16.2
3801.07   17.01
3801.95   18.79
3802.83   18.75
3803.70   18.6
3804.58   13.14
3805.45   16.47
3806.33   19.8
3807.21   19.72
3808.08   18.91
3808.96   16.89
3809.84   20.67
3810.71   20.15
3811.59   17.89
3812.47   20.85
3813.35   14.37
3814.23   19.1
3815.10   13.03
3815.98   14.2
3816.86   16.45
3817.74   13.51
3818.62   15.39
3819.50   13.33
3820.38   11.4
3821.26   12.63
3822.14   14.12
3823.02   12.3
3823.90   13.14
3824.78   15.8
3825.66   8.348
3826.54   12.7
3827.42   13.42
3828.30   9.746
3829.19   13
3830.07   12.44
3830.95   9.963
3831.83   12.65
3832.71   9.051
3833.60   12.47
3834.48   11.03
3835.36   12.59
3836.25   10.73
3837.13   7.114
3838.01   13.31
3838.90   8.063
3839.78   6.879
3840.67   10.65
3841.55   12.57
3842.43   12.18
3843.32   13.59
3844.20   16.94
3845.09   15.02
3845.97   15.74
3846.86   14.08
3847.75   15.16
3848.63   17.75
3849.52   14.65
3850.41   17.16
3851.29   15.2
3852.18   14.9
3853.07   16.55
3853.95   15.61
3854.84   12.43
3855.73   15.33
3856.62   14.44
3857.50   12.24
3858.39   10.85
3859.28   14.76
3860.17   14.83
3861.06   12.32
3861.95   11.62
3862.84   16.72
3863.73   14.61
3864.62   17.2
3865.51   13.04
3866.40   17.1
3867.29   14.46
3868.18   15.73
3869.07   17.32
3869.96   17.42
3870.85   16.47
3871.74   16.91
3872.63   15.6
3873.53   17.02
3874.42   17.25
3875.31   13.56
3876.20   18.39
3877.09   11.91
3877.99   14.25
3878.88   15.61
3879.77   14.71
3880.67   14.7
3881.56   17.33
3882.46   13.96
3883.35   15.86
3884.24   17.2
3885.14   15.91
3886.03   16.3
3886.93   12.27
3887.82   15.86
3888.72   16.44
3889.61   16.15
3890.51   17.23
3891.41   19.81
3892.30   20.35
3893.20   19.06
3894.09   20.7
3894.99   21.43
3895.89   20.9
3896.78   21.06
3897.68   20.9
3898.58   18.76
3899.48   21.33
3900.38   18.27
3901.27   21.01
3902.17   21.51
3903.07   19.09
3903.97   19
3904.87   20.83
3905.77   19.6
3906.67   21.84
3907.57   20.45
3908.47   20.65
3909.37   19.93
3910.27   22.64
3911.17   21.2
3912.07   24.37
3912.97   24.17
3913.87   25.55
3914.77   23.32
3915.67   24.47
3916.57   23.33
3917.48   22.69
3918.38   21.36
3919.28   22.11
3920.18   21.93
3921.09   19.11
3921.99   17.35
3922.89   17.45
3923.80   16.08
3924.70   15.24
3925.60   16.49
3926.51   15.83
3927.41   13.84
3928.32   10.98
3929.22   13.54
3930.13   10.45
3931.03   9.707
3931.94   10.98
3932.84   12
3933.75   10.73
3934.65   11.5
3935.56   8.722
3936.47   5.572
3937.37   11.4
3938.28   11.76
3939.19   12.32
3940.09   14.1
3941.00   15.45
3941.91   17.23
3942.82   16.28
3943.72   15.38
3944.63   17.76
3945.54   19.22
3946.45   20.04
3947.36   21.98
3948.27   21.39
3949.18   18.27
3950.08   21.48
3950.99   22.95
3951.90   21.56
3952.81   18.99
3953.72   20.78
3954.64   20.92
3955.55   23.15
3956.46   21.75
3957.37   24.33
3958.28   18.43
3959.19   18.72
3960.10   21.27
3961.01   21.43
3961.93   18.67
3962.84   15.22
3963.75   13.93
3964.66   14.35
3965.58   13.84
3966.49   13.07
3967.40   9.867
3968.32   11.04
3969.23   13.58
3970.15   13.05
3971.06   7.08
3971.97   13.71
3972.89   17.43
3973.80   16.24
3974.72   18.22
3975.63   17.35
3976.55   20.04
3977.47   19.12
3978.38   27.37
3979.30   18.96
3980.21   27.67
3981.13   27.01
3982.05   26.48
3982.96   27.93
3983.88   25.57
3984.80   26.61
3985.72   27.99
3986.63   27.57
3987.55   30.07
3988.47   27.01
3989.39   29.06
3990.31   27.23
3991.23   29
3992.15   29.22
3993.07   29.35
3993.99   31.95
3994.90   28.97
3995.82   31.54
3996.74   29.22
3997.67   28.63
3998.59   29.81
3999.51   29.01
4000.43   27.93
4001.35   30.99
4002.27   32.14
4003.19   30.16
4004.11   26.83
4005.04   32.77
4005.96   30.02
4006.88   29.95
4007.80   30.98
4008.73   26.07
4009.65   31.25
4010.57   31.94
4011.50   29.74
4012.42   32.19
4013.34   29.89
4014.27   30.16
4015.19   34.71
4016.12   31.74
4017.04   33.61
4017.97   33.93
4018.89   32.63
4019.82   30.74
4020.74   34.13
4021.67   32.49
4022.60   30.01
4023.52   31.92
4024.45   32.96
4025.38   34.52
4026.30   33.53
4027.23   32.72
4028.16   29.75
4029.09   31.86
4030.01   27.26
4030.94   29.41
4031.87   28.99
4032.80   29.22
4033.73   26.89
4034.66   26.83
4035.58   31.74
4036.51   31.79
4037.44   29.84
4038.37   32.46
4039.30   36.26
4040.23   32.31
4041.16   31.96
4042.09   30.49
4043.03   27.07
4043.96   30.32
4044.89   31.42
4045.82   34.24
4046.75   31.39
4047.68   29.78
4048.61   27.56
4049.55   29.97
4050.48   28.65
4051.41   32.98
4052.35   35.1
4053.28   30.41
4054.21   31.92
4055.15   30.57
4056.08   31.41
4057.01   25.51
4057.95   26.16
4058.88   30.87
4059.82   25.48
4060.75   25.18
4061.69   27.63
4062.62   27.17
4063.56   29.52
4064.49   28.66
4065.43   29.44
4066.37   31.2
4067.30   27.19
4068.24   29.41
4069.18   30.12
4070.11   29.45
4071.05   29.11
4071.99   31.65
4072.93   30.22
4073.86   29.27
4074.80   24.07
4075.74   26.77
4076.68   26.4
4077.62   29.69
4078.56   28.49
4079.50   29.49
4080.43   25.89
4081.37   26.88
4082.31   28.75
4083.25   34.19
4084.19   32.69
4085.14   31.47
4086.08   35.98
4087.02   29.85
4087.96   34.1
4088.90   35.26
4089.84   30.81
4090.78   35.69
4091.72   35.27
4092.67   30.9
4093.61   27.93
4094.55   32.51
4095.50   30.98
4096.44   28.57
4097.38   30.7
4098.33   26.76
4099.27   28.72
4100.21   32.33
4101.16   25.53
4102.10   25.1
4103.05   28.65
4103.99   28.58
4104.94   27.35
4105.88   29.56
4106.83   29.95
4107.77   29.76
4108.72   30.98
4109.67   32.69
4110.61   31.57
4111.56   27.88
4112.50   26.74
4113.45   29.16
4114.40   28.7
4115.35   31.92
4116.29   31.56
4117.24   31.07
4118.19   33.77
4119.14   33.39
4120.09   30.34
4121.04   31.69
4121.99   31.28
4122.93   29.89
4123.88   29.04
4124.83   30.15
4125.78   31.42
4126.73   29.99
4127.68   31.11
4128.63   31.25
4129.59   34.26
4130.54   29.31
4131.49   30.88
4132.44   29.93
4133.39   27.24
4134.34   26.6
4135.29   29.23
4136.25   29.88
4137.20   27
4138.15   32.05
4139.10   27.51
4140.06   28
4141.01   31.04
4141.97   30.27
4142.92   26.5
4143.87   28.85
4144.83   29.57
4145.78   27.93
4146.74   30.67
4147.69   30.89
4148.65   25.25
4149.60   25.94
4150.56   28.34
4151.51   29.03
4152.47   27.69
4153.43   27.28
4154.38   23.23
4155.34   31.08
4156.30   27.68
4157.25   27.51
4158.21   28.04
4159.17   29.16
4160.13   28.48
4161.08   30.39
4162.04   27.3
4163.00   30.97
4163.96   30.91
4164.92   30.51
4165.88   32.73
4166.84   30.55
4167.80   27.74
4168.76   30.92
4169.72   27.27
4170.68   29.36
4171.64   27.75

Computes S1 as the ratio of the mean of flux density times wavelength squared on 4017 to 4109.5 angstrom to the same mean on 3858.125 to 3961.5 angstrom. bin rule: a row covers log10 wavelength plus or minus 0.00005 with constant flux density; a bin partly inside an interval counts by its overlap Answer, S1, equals 1.86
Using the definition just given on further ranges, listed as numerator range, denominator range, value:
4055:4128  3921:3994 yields 1.72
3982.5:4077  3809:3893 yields 2.26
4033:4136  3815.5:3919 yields 2.08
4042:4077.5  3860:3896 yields 1.98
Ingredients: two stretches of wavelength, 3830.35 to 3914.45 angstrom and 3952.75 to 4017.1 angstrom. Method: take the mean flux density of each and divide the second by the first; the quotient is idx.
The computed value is 1.5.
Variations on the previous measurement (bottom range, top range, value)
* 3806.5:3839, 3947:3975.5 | 1.27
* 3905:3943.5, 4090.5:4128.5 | 1.78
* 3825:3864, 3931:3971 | 1.25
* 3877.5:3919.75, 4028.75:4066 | 1.53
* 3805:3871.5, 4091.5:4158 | 2.06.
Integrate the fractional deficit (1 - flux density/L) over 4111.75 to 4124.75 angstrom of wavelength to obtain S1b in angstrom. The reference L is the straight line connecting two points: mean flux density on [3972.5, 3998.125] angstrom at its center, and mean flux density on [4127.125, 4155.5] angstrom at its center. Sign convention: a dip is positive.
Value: -0.98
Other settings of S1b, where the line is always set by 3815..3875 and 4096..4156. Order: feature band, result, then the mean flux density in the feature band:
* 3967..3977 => 3.1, 14.3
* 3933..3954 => 3.4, 16.2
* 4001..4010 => -2.9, 30.1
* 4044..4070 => -4.1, 29.6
